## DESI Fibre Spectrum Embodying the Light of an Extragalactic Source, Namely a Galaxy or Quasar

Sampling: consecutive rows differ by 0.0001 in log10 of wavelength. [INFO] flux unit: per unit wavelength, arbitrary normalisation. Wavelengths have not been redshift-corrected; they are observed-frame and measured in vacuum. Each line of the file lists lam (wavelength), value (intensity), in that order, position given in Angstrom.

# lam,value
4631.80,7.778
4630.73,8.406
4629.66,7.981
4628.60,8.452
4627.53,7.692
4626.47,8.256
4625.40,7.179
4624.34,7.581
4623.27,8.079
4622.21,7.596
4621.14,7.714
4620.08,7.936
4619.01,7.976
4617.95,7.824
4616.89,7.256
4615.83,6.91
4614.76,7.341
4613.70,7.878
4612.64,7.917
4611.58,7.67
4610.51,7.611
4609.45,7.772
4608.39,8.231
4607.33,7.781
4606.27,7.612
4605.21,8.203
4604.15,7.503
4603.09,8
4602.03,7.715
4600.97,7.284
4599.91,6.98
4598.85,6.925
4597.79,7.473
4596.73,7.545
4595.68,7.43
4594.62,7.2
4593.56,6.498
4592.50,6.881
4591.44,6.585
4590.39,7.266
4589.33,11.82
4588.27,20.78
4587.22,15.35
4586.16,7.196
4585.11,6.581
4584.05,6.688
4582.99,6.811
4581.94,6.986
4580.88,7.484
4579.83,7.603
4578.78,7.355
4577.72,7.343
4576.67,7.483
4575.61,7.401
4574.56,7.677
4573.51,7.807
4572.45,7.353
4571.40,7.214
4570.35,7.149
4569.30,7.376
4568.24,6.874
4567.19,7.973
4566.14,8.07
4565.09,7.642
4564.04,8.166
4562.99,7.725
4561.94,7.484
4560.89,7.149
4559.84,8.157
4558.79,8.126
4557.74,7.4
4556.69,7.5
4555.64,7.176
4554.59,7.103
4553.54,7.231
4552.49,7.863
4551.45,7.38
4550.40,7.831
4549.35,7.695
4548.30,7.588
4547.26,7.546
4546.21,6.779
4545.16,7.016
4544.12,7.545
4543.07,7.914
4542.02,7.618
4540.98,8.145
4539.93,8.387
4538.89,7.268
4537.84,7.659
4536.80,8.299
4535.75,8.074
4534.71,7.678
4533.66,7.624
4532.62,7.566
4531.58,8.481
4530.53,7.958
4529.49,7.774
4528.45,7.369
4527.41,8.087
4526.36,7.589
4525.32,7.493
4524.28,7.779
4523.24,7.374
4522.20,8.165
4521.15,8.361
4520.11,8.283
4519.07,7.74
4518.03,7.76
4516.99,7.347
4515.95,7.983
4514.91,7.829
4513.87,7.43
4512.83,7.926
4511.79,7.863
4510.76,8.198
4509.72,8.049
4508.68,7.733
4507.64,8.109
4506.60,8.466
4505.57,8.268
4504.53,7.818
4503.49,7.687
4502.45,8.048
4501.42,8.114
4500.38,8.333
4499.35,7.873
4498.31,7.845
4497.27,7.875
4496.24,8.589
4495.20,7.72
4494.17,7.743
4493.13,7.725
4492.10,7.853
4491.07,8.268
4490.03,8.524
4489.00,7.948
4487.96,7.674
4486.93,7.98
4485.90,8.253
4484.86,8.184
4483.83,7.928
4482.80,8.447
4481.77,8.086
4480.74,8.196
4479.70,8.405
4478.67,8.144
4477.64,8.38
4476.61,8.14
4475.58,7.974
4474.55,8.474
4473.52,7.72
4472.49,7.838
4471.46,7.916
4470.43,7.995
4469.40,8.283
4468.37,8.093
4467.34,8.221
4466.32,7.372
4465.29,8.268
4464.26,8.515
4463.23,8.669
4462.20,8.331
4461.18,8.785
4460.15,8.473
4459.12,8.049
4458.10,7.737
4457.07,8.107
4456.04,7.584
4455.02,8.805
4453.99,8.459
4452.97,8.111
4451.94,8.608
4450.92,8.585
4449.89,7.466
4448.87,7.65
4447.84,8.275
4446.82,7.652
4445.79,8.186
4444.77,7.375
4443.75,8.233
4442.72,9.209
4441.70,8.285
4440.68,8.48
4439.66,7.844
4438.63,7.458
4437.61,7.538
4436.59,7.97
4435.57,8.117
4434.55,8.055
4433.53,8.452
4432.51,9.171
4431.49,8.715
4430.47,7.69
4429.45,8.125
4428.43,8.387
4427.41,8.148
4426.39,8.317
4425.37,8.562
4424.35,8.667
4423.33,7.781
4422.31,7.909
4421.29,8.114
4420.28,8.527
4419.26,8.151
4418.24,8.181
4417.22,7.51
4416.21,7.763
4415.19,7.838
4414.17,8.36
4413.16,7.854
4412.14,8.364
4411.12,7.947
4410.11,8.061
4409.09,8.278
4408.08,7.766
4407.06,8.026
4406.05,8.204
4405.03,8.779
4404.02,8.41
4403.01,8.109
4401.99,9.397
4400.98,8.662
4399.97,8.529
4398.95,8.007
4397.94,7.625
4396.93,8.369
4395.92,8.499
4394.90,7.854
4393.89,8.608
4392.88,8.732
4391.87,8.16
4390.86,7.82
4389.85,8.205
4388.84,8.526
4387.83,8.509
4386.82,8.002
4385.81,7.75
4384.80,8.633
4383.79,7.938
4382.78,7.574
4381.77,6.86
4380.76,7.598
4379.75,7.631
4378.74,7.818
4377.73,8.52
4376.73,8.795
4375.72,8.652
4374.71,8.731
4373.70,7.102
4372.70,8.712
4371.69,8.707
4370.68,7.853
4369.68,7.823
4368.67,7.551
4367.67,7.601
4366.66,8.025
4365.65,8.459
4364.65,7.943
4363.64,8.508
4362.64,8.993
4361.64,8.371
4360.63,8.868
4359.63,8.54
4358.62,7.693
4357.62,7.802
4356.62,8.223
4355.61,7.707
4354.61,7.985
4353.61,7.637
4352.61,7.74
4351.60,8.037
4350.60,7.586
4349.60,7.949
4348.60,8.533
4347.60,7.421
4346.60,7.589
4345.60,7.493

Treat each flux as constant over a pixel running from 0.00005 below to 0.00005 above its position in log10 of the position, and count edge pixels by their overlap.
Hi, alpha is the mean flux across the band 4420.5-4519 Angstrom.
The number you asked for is 8.1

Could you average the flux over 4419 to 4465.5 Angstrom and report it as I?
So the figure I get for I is 8.21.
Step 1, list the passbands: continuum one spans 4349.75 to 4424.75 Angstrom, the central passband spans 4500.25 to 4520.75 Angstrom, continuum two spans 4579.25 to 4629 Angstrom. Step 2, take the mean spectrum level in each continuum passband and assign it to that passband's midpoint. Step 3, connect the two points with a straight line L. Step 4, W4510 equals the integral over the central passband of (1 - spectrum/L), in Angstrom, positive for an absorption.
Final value 0.3 Angstrom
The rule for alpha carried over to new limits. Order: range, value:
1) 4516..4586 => 7.59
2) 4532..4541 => 7.85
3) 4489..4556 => 7.82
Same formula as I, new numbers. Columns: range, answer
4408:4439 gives 8.13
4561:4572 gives 7.55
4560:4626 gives 7.87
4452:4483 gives 8.19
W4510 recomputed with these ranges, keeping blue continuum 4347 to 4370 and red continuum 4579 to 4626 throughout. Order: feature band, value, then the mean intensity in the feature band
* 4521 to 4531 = 0.3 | 7.77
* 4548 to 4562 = 0.8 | 7.55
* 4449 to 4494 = -0.7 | 8.15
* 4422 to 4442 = -0.4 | 8.18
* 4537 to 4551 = 0.7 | 7.63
